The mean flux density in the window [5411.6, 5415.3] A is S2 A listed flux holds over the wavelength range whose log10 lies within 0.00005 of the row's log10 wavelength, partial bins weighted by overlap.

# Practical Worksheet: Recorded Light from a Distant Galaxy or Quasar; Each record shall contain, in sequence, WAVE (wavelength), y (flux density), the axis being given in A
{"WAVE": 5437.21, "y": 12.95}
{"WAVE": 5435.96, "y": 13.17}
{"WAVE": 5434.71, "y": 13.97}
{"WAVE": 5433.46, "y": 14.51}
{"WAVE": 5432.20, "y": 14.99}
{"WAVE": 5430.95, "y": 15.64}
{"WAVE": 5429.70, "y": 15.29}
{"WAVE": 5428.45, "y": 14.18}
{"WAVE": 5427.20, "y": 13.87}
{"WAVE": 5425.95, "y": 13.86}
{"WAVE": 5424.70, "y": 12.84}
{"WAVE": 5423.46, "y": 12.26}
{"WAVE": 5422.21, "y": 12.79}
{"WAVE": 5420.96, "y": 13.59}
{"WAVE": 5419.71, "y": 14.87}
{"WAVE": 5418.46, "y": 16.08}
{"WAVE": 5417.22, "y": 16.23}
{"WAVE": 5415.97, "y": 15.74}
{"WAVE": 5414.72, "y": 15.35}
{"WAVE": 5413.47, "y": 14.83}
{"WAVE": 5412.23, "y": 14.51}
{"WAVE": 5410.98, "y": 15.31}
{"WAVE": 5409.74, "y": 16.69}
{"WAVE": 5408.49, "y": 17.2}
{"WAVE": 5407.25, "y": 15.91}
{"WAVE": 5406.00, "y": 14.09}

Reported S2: 14.9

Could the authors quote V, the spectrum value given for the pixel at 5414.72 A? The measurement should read 15.35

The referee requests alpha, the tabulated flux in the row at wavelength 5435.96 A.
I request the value 13.17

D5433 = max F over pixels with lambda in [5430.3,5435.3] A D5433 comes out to 15.64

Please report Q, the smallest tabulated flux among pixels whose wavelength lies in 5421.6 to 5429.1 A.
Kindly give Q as 12.26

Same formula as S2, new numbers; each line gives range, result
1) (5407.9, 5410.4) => 16.9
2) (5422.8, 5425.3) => 12.6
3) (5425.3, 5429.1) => 14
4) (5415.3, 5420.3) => 15.7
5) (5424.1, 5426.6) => 13.4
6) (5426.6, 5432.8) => 14.8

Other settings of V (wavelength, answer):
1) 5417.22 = 16.23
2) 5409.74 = 16.69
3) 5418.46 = 16.08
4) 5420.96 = 13.59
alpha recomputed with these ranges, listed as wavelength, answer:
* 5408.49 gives 17.2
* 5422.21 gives 12.79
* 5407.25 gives 15.91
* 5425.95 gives 13.86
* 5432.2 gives 14.99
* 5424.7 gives 12.84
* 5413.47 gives 14.83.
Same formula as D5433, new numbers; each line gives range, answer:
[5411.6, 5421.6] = 16.23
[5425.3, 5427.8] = 13.87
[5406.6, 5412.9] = 17.2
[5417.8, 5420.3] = 16.08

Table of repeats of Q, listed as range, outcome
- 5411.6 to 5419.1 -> 14.51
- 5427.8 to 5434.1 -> 14.18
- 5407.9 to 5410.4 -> 16.69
